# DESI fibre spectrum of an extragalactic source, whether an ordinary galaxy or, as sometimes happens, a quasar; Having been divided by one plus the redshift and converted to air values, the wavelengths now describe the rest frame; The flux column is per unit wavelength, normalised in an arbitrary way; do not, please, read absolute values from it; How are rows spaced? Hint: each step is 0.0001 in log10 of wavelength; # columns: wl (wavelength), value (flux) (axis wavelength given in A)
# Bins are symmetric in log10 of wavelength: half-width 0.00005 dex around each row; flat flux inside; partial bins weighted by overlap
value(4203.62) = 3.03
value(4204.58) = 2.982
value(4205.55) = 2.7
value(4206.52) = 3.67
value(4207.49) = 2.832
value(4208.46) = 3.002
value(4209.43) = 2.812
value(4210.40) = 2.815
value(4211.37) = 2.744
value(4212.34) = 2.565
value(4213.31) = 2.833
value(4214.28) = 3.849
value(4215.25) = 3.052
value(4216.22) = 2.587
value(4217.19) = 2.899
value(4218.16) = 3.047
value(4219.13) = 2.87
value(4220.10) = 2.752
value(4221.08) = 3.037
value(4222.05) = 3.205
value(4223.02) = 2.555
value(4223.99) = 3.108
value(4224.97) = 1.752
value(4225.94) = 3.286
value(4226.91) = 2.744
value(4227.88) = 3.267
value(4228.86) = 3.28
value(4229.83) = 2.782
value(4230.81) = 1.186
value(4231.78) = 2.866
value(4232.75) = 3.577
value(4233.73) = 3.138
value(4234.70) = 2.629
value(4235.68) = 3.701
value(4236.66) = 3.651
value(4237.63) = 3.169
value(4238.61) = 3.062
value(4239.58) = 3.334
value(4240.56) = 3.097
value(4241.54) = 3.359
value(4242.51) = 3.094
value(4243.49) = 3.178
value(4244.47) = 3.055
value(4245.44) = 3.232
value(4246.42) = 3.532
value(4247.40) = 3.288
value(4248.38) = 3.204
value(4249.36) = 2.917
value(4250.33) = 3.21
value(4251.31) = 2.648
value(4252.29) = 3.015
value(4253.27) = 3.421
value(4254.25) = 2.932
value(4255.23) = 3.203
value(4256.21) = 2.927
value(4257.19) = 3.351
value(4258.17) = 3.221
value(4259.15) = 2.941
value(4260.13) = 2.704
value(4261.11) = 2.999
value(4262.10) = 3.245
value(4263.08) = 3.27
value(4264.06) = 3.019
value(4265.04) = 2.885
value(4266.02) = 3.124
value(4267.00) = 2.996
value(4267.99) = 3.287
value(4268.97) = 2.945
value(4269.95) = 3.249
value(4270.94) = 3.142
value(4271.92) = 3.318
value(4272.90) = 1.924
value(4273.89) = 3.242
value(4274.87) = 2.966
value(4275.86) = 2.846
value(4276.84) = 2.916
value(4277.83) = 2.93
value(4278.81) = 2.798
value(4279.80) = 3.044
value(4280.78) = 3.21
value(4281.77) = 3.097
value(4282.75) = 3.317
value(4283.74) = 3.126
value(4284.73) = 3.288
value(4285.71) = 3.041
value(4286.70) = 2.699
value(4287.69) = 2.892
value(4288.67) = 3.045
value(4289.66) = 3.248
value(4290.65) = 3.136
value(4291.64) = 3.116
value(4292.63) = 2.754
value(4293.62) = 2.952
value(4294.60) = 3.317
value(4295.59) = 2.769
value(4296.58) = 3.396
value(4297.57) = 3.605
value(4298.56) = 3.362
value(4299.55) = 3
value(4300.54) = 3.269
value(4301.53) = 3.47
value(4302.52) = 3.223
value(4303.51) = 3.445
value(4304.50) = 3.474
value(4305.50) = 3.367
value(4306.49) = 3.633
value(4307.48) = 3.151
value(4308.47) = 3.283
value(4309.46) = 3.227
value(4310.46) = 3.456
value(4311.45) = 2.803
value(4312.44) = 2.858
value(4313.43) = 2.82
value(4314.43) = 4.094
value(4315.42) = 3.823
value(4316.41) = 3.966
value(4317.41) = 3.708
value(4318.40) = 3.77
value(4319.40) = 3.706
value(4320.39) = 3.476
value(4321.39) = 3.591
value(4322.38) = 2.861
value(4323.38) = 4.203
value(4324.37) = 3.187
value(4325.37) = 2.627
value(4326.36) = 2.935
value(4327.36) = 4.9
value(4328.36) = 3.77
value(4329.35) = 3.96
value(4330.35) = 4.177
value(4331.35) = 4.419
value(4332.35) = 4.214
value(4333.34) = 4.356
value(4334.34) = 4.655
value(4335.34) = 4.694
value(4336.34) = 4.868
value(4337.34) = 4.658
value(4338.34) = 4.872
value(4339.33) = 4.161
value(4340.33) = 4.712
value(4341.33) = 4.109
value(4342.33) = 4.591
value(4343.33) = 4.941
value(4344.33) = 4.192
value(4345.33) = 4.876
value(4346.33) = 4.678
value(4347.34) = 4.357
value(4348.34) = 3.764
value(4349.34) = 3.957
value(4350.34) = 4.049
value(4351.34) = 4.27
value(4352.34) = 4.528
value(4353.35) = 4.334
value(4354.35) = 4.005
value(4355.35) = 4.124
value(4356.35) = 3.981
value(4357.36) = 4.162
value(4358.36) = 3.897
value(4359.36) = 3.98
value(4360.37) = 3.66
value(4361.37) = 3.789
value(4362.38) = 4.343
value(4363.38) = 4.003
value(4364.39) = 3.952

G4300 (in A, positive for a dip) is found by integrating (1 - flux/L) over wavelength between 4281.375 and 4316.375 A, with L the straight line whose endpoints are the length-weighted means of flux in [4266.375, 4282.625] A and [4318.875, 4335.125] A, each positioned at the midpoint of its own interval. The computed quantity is 1.6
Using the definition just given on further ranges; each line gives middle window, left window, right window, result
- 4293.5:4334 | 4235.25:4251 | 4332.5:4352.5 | 5.9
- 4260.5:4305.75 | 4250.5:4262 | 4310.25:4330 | 2.0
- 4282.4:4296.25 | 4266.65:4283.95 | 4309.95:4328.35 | 0.5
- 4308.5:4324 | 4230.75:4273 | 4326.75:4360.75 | 1.9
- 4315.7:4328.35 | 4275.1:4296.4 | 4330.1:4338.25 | 1.7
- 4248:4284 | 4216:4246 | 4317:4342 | 3.4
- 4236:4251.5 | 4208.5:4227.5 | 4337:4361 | -0.3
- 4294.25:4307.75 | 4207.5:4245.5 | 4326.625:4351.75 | 2.0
